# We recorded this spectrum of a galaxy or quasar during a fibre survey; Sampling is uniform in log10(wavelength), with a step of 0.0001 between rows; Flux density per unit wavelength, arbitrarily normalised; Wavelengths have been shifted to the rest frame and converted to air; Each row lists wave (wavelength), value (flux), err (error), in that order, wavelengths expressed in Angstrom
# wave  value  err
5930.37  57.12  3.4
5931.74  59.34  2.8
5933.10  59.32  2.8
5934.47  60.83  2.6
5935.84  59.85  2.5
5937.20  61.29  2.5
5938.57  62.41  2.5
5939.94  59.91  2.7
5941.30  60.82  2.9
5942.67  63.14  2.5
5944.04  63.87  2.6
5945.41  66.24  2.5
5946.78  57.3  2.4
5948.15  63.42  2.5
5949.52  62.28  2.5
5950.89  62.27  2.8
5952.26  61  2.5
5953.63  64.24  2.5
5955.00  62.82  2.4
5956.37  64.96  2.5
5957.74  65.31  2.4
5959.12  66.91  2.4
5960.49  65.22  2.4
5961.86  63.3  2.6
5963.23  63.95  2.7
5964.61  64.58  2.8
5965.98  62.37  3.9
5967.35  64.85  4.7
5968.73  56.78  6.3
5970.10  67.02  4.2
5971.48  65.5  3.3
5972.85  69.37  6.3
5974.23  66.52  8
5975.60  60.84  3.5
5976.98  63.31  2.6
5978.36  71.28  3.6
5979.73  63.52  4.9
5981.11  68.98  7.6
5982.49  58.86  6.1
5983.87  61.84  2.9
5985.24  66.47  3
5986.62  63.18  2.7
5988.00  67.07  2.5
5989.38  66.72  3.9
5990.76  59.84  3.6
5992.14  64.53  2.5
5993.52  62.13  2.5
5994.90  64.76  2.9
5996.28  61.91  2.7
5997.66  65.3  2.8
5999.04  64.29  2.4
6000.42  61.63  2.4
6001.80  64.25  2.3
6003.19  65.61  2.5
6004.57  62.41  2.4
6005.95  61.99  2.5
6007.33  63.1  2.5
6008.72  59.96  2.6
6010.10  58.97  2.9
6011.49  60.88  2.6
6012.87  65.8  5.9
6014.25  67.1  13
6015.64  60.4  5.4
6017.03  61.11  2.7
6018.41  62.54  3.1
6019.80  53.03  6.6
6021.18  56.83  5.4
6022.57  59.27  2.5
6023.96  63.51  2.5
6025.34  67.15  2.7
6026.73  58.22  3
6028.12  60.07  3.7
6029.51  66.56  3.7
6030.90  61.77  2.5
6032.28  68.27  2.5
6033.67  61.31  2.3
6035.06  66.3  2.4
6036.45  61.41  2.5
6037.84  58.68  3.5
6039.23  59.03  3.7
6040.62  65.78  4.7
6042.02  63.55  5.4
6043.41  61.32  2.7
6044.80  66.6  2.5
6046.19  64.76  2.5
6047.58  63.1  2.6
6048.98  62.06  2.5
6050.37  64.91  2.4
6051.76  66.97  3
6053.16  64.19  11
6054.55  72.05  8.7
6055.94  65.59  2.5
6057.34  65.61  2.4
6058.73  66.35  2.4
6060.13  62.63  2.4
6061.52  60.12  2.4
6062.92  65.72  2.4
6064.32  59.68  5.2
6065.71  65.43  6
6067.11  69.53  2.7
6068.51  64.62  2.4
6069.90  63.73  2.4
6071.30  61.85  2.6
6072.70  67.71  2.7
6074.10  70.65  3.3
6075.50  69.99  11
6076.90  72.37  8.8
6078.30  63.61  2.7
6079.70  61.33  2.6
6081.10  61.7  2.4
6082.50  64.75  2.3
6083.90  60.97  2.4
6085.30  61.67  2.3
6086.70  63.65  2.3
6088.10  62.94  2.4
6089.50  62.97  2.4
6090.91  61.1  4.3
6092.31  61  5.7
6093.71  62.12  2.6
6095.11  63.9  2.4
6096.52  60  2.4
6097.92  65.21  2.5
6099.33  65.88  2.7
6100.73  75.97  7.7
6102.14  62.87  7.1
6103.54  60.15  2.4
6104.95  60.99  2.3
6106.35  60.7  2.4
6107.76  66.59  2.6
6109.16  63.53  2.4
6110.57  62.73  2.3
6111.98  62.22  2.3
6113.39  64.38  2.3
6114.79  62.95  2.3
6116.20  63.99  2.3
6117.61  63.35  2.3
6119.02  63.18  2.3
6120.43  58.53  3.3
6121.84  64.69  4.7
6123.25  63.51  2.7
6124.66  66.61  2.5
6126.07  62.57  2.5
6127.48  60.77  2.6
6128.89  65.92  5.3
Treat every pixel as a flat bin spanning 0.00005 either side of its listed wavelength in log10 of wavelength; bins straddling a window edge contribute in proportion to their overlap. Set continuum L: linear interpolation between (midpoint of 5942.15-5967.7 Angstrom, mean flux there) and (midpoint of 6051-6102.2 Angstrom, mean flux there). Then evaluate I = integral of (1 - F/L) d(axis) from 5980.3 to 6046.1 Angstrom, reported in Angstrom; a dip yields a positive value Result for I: 1.4 Angstrom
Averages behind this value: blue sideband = 63.6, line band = 62.8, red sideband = 64.8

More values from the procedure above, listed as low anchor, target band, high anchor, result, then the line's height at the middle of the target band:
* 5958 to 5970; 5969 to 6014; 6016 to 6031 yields -1.1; 62.4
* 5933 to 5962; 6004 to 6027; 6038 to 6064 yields 0.8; 63.7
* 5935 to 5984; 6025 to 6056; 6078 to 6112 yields -0.3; 63.3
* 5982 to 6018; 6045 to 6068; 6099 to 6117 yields -0.5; 63.6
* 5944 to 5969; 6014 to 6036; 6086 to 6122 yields 0.5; 63.3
